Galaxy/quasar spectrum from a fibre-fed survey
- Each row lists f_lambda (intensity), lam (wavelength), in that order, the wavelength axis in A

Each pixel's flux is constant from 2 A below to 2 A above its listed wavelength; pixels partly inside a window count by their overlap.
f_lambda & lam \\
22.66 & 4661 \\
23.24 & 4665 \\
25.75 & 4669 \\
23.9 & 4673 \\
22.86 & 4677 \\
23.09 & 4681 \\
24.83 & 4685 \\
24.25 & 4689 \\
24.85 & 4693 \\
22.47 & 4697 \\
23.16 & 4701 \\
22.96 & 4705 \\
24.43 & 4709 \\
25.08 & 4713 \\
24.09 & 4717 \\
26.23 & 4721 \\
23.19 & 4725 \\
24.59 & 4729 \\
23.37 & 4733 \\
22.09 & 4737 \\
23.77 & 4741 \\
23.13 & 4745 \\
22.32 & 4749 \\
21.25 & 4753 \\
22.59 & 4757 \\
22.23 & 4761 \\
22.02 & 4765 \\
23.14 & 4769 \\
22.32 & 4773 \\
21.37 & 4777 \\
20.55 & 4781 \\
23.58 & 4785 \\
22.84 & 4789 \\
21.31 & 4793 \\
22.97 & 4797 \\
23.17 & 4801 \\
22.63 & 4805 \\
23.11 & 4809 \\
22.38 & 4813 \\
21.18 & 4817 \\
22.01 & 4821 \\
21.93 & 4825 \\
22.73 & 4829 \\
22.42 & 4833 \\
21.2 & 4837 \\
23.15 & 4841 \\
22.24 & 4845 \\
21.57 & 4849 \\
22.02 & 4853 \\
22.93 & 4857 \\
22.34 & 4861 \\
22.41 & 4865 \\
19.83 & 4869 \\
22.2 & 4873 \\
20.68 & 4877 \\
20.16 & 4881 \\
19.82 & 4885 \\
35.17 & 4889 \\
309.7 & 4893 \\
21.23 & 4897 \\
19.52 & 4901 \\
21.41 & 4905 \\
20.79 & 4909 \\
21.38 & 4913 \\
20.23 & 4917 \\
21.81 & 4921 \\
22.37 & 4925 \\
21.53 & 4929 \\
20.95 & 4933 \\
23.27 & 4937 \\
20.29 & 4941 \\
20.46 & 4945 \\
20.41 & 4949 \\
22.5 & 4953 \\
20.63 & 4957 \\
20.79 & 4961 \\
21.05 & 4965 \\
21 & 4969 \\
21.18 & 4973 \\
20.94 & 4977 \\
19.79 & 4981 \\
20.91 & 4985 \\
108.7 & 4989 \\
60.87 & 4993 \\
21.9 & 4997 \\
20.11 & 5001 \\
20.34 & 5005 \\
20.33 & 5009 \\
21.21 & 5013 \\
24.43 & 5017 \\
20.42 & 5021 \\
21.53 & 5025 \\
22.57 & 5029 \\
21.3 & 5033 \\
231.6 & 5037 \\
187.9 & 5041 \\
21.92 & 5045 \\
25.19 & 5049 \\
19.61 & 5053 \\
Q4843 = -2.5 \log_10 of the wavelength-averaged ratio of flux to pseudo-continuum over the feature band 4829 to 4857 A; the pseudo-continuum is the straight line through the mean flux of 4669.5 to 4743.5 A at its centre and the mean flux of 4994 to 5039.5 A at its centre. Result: 0.400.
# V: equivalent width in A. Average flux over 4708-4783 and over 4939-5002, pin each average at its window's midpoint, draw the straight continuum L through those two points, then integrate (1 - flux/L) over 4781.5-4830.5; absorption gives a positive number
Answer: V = 4.4 A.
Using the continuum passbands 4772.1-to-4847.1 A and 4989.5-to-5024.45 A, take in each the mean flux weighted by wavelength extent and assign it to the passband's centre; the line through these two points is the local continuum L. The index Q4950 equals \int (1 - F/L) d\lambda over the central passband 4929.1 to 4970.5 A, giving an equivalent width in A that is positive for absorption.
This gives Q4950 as 9.5 A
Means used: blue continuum 22.3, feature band 21.2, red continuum 29.5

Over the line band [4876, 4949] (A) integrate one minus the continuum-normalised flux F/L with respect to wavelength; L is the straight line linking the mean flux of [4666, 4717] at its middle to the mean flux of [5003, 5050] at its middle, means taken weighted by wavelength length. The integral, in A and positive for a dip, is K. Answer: 8.97 A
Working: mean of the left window 24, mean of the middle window 37.6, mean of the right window 53.8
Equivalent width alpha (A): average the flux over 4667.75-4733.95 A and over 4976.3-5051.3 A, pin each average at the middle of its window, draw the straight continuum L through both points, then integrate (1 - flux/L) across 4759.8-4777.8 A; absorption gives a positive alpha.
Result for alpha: 4.3 A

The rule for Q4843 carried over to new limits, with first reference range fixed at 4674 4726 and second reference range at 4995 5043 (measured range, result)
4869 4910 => -0.215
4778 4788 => 0.386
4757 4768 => 0.308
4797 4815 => 0.417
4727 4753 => 0.193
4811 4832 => 0.500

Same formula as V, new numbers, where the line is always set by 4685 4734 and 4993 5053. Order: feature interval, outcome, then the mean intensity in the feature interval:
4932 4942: 4.8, 21.7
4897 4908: 5.2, 20.6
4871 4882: 4.7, 21.1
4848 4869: 7.9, 22.1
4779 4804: 6.6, 22.4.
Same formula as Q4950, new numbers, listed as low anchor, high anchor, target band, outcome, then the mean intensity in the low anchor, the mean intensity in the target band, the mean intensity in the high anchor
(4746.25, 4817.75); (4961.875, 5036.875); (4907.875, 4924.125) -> 4.4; 22.3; 21.2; 33.2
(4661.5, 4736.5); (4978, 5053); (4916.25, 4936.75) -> 9.8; 24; 21.6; 48.3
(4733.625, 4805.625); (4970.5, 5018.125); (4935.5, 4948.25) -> 3.6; 22.4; 21.2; 31.7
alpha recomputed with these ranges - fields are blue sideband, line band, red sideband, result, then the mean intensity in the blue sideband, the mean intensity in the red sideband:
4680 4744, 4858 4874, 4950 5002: 3.5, 23.9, 30.8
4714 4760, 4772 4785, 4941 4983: 0.7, 23.3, 20.8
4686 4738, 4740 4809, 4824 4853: 1.9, 24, 22.2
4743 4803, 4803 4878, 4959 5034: 6.0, 22.3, 27.9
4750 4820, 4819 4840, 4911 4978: -0.1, 22.3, 21.2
